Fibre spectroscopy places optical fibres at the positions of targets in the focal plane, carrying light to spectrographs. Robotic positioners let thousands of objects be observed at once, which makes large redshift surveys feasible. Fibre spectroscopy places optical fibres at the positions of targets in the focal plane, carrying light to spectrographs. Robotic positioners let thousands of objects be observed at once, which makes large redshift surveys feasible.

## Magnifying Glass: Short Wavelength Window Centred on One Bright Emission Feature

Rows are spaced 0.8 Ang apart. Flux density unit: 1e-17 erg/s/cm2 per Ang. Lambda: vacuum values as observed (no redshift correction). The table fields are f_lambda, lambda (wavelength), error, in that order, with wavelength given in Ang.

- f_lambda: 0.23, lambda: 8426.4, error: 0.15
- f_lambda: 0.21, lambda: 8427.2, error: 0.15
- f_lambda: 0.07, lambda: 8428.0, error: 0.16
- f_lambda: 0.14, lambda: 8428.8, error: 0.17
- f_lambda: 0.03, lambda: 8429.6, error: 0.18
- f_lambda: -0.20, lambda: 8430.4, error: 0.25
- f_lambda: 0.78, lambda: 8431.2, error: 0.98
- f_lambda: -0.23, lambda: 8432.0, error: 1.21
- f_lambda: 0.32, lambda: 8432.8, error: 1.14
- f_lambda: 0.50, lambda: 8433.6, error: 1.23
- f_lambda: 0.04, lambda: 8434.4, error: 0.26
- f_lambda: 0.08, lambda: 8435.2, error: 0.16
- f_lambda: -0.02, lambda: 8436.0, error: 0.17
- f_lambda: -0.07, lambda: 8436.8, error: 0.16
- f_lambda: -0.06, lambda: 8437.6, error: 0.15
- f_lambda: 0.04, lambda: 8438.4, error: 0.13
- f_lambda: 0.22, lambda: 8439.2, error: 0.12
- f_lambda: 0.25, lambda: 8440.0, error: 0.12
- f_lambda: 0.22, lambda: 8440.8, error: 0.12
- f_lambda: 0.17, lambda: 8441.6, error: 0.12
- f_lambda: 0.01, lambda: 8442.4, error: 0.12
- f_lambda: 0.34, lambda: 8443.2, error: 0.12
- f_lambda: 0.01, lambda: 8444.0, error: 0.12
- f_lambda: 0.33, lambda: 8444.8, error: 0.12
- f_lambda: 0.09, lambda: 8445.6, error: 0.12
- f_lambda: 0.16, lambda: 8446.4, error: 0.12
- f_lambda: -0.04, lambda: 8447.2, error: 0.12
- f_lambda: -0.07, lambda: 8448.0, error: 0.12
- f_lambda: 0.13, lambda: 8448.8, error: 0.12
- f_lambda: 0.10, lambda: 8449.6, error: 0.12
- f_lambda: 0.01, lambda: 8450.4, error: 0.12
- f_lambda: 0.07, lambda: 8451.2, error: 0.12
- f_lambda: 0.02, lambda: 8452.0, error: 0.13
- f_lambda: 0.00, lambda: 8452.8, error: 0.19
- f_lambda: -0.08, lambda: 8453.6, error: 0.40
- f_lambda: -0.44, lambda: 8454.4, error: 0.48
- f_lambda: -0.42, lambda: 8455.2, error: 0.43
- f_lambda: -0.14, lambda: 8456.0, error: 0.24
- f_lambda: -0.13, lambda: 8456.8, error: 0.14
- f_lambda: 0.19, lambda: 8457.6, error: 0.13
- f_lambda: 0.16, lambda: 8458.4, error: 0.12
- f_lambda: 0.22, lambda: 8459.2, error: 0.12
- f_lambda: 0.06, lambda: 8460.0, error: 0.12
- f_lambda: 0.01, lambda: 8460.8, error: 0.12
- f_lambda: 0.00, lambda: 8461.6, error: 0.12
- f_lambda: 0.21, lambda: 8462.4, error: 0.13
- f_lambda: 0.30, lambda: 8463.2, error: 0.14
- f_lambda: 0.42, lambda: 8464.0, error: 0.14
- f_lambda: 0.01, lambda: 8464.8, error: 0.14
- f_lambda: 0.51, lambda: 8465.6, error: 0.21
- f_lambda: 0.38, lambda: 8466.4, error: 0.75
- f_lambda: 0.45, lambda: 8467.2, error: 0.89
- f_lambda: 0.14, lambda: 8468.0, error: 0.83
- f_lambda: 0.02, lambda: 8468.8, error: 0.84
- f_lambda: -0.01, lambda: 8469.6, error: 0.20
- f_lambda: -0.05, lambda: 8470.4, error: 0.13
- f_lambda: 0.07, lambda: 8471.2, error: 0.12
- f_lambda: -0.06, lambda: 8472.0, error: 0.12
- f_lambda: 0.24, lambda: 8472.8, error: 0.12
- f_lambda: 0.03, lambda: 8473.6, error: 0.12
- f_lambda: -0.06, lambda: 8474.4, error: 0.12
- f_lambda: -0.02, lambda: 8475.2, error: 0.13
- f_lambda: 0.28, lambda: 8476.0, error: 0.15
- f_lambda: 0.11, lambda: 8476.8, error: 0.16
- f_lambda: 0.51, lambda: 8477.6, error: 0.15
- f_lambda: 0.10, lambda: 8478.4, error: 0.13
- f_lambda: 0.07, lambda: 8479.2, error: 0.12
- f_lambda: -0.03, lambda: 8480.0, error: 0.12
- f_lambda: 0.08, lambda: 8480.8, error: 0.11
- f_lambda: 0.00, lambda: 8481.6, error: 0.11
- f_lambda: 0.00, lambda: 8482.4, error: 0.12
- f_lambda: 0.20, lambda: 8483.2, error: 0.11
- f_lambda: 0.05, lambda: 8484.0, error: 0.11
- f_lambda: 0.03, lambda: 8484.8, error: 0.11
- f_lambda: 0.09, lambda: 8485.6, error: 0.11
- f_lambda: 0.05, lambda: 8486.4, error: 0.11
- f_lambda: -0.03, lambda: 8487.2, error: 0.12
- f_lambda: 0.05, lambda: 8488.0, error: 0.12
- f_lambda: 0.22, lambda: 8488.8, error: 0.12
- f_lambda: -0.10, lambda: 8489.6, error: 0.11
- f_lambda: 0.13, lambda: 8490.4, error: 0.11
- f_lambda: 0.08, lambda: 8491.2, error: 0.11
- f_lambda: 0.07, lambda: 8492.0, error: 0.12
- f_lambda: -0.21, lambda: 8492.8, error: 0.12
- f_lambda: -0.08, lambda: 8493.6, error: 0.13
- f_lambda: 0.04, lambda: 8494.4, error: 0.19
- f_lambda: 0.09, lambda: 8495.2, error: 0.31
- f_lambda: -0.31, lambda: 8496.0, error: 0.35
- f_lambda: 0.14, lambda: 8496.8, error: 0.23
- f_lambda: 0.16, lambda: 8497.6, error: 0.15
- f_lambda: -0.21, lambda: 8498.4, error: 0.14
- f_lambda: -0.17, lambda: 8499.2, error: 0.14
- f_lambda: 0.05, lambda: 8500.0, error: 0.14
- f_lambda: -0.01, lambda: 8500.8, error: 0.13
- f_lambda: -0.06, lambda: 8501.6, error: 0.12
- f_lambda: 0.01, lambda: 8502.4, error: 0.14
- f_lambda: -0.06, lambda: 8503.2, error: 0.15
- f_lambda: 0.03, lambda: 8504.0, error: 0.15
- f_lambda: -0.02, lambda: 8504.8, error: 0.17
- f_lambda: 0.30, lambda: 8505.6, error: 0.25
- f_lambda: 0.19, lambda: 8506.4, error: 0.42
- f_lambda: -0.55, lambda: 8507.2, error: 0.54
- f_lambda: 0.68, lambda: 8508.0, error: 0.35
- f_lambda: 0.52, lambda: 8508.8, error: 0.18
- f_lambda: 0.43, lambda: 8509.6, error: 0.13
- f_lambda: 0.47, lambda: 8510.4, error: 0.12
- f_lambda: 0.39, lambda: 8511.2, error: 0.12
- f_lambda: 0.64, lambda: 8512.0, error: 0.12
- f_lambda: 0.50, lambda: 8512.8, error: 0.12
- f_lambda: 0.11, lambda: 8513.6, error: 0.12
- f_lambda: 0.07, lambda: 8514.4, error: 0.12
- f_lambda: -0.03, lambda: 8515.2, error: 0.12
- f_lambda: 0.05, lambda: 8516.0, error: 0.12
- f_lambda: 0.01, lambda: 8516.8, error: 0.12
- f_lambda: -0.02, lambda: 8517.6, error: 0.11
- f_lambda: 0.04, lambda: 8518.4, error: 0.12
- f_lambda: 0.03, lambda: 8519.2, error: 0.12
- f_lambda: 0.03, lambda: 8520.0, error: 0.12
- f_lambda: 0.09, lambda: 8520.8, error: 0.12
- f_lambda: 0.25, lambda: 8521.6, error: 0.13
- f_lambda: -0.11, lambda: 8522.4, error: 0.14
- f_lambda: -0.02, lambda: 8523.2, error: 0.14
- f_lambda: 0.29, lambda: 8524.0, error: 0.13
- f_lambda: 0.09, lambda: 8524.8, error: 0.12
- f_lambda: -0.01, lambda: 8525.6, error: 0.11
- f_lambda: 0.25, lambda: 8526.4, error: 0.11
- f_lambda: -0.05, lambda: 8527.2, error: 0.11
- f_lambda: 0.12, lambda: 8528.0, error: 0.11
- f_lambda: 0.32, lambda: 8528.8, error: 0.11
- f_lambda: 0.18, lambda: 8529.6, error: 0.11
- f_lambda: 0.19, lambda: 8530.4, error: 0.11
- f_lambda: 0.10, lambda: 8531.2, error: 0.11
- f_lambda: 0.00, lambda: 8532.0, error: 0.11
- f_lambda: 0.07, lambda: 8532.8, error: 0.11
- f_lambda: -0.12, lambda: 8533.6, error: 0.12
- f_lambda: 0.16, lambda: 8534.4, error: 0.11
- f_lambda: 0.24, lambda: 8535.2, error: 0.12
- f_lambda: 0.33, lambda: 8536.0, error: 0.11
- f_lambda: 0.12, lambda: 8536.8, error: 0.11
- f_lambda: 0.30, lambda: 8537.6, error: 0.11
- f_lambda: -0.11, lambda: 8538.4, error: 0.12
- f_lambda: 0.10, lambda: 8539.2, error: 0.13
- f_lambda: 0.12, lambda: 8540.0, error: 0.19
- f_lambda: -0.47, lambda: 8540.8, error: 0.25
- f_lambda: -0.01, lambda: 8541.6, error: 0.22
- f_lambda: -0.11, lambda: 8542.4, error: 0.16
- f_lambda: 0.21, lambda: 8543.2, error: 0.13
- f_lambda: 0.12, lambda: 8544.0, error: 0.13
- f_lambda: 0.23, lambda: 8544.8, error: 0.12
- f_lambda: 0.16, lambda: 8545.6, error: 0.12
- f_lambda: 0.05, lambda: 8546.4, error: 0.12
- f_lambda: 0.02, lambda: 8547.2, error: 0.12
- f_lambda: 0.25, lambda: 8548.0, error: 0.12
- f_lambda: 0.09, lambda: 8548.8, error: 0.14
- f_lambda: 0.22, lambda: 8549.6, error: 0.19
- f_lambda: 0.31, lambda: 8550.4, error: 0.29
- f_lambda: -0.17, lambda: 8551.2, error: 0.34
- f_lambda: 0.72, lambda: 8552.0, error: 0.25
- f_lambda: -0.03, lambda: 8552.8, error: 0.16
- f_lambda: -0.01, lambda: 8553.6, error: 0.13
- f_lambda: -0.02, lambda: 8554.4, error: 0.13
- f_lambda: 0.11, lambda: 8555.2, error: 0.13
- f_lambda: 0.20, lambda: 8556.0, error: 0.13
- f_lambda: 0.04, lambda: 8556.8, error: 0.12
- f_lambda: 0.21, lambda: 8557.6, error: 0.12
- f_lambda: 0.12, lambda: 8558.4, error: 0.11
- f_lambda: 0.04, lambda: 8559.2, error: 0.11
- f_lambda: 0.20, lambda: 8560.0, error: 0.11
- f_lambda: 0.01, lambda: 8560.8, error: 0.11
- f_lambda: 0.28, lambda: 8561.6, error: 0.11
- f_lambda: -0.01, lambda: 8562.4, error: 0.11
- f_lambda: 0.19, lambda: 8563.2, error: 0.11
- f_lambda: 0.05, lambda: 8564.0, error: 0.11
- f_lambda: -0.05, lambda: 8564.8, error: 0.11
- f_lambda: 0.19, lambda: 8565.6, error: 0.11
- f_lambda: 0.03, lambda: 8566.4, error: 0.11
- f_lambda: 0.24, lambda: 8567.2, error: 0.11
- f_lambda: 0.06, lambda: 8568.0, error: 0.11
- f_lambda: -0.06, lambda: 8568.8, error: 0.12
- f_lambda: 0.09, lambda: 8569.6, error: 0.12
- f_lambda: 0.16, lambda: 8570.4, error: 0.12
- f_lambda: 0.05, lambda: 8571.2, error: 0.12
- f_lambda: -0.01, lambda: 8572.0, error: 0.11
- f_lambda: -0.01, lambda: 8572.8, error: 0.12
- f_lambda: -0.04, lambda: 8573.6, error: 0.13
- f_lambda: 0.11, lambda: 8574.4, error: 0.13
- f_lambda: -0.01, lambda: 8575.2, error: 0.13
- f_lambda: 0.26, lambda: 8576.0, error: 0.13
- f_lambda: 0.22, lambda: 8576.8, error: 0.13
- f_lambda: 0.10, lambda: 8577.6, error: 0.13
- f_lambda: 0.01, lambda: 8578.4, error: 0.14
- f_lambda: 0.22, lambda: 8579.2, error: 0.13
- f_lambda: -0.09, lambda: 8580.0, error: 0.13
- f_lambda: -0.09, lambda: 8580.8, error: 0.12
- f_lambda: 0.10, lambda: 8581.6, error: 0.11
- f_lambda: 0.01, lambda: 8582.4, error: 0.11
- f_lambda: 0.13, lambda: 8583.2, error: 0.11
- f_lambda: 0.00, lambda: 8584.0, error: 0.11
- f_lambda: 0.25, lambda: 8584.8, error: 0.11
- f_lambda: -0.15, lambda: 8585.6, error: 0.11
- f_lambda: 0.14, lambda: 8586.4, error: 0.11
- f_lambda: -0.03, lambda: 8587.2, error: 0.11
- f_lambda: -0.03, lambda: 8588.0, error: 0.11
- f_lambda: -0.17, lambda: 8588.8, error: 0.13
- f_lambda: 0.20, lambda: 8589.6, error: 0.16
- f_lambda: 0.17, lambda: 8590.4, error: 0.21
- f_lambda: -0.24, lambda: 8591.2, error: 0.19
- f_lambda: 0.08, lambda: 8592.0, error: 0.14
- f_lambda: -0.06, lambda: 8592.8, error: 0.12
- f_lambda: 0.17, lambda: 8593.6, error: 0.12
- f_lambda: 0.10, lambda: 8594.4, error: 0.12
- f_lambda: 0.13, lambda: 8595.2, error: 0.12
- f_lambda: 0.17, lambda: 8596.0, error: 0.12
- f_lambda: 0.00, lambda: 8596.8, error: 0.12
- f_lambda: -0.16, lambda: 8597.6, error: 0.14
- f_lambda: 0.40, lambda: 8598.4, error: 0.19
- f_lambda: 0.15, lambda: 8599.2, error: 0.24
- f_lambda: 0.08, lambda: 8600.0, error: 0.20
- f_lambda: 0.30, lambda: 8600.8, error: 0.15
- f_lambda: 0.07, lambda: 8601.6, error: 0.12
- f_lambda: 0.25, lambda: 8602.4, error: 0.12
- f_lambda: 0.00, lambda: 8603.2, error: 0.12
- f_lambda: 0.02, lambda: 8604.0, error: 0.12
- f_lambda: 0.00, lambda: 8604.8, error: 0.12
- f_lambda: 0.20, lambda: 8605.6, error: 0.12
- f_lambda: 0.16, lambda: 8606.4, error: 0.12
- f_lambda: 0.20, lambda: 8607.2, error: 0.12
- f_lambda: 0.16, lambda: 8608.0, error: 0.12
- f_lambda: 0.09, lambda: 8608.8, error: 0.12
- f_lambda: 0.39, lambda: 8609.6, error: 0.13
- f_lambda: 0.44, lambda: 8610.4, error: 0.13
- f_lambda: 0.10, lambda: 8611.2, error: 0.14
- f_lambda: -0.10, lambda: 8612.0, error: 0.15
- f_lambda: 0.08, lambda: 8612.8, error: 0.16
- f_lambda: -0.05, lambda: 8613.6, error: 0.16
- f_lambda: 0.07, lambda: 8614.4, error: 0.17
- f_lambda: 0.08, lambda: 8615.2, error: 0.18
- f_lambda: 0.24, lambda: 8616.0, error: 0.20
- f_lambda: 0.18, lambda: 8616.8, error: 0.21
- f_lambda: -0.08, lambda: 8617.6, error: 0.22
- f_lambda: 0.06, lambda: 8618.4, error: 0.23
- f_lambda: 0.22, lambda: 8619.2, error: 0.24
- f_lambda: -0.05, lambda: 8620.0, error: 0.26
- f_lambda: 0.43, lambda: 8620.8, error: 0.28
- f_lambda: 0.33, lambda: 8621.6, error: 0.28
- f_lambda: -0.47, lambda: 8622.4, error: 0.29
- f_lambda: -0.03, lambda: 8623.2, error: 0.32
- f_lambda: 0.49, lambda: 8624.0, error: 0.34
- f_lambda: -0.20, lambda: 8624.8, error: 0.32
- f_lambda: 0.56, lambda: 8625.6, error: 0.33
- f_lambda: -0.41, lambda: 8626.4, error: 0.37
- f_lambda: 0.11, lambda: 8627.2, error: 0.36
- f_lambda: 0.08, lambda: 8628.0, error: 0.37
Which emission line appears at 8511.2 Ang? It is Hgamma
